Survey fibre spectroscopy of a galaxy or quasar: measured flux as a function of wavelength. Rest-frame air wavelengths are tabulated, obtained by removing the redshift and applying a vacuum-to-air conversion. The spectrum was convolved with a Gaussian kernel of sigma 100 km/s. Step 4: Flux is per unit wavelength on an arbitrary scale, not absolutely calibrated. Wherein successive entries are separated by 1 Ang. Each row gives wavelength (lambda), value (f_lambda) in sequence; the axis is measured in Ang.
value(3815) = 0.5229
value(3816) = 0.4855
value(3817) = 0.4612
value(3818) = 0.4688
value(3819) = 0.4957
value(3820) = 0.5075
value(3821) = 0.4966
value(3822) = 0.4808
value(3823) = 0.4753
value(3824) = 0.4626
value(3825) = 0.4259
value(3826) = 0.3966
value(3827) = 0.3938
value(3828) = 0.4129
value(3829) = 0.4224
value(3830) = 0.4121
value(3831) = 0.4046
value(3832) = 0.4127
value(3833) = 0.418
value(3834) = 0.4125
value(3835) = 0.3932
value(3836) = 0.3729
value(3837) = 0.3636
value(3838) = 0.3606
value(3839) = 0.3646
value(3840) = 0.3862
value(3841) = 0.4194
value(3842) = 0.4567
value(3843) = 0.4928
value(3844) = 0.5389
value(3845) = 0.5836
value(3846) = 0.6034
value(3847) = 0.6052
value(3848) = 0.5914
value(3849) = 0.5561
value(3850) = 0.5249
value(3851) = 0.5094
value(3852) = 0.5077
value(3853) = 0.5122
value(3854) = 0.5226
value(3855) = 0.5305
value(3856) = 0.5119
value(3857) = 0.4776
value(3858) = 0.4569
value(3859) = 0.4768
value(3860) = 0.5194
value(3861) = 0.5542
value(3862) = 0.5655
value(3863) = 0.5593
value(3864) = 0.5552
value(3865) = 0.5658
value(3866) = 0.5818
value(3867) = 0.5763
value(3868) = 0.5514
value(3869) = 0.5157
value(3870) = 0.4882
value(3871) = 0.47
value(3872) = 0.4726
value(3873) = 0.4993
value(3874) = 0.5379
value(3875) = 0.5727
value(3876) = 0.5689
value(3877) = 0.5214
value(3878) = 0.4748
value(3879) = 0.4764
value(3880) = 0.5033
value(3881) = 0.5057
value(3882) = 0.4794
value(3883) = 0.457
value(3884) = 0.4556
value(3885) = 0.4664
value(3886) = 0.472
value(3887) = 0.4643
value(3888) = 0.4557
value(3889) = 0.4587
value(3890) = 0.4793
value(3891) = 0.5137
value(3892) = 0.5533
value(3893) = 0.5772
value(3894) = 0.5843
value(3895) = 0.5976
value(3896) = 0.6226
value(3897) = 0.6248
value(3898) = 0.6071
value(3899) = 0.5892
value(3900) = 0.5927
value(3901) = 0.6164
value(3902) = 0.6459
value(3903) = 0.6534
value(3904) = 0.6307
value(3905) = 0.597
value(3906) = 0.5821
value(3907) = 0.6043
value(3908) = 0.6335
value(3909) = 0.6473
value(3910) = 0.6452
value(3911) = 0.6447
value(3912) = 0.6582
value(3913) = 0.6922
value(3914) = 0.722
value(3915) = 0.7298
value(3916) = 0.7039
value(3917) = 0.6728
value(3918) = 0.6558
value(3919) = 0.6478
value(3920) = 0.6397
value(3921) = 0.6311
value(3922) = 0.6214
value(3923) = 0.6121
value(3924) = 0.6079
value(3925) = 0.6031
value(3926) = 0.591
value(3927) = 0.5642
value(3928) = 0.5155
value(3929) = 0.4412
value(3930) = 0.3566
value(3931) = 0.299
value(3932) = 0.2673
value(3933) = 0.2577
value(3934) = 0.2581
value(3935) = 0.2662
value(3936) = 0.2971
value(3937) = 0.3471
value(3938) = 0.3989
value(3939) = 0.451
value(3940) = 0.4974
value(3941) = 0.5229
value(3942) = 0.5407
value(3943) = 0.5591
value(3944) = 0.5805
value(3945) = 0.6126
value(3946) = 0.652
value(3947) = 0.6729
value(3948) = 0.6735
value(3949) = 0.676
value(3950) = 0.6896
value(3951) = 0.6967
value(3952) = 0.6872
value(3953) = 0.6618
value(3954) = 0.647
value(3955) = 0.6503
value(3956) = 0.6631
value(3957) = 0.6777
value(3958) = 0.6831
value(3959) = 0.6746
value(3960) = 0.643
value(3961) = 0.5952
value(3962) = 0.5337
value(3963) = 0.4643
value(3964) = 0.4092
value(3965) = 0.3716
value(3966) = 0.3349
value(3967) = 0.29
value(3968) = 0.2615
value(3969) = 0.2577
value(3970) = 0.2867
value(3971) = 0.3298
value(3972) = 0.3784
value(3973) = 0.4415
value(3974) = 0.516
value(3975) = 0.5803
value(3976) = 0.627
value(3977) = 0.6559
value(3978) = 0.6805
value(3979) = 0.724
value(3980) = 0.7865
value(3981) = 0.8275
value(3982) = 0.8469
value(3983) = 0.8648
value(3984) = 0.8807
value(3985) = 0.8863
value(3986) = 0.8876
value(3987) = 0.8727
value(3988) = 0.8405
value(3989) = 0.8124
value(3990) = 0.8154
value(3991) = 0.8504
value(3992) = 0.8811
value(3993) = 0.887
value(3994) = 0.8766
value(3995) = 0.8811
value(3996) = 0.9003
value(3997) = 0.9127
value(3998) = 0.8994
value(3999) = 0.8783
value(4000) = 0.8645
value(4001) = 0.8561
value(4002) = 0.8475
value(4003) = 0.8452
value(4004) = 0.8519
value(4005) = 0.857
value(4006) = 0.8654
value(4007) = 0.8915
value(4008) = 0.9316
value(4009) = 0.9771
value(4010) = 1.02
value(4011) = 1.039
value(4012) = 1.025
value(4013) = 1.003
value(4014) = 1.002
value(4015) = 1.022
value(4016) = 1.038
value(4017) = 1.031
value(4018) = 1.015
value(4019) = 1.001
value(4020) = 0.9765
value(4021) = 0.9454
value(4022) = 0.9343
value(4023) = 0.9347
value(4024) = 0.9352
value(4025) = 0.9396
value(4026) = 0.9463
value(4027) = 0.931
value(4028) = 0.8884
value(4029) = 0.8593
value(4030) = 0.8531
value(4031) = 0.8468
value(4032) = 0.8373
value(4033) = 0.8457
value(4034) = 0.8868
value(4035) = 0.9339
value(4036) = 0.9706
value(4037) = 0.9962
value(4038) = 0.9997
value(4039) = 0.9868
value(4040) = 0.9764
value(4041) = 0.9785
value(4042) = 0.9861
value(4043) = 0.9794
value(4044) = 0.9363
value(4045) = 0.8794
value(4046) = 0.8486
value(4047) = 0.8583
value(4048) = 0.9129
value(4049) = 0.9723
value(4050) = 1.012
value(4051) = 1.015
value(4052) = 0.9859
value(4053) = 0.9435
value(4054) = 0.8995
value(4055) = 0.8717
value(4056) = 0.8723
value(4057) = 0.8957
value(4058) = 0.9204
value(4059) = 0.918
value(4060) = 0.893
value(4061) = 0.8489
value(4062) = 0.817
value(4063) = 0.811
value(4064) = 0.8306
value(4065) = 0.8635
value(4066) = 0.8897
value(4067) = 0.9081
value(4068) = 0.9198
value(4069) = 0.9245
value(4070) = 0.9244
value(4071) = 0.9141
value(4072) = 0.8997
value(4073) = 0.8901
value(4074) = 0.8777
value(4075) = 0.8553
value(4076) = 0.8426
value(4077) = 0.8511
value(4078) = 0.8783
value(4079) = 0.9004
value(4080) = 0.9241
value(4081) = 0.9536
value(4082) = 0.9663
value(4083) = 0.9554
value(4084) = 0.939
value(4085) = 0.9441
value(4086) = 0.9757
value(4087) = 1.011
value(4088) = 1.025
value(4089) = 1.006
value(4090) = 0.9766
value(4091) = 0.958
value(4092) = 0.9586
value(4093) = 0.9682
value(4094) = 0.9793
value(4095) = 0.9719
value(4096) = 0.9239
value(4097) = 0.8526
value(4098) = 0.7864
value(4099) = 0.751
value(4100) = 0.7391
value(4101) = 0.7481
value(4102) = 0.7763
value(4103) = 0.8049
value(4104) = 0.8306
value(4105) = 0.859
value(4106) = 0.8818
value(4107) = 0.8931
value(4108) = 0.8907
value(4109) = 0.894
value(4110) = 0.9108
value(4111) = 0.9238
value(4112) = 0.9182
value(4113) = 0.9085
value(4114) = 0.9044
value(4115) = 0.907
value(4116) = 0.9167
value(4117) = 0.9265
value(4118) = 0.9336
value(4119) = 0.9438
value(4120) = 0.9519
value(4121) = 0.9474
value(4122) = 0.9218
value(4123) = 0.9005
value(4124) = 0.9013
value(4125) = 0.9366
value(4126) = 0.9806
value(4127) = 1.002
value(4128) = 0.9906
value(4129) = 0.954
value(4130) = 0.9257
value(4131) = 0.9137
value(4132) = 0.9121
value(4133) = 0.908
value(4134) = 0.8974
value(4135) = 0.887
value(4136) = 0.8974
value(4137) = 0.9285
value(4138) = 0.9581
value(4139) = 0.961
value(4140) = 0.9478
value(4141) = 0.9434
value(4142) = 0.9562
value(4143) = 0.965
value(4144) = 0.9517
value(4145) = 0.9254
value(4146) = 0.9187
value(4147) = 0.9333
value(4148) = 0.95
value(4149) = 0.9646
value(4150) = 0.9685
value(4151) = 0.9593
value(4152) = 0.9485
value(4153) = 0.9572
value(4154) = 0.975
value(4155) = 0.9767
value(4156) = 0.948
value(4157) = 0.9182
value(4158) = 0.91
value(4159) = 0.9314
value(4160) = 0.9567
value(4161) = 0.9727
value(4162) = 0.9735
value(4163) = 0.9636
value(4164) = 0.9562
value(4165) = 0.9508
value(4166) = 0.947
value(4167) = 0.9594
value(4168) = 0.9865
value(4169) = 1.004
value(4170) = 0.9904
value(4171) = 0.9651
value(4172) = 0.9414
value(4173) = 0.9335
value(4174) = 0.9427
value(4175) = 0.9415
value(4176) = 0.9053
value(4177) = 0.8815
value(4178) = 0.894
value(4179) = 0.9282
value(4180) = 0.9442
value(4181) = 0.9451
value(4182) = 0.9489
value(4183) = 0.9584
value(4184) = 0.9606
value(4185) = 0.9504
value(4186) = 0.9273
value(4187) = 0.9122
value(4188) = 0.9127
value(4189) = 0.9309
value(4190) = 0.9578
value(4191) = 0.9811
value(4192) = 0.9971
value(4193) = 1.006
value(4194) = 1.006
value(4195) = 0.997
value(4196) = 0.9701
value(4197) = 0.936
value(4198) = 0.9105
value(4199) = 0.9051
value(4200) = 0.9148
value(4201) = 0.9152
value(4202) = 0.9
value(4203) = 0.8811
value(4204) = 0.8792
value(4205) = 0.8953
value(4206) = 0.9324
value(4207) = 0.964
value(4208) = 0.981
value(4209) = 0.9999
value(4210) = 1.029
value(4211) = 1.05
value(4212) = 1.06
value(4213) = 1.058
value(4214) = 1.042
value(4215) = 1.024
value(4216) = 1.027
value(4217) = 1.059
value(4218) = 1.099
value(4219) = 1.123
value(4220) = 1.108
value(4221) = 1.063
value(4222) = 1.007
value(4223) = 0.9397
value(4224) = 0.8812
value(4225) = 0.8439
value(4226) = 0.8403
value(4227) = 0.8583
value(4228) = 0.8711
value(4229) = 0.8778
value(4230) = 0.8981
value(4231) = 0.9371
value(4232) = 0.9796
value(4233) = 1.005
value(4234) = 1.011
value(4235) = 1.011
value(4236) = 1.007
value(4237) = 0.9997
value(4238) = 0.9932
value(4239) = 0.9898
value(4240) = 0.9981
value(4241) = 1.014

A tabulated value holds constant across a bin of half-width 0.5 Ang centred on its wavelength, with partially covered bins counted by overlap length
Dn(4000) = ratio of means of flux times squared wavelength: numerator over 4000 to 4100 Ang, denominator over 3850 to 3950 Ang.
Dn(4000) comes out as 1.8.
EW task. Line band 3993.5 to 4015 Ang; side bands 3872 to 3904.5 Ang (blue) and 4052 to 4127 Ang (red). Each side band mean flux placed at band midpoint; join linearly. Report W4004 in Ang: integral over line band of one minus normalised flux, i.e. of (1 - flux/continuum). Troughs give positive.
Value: -4.9 Ang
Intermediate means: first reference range 0.538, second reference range 0.903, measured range 0.918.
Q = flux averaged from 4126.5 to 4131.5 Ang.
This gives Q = 0.957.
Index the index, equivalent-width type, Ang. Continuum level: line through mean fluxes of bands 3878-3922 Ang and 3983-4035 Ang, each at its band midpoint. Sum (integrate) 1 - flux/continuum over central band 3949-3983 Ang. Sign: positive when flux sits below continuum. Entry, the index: 9.24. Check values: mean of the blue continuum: 0.585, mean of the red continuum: 0.912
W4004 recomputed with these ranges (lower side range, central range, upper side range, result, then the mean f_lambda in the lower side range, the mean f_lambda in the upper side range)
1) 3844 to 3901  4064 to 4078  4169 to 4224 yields -1.5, 0.53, 0.969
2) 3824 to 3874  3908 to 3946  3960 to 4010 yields 4.7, 0.484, 0.713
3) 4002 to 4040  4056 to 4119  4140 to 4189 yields 3.1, 0.941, 0.947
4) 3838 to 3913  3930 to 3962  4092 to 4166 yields 5.4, 0.539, 0.92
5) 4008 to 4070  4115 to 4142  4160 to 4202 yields 0.3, 0.934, 0.949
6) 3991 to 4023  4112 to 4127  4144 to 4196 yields 0.3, 0.933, 0.951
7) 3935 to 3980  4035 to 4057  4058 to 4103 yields -4.1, 0.536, 0.898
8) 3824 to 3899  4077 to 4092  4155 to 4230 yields -2.7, 0.497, 0.958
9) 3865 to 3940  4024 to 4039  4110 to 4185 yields -3.3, 0.537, 0.941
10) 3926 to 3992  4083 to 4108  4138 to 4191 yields -2.4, 0.572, 0.948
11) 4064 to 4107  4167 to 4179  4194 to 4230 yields 0.0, 0.899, 0.967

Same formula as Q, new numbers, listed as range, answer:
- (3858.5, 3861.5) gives 0.517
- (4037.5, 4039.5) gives 0.993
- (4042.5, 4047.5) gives 0.9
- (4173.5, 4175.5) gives 0.942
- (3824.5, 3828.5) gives 0.407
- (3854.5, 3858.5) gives 0.494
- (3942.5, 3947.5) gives 0.615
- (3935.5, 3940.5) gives 0.398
